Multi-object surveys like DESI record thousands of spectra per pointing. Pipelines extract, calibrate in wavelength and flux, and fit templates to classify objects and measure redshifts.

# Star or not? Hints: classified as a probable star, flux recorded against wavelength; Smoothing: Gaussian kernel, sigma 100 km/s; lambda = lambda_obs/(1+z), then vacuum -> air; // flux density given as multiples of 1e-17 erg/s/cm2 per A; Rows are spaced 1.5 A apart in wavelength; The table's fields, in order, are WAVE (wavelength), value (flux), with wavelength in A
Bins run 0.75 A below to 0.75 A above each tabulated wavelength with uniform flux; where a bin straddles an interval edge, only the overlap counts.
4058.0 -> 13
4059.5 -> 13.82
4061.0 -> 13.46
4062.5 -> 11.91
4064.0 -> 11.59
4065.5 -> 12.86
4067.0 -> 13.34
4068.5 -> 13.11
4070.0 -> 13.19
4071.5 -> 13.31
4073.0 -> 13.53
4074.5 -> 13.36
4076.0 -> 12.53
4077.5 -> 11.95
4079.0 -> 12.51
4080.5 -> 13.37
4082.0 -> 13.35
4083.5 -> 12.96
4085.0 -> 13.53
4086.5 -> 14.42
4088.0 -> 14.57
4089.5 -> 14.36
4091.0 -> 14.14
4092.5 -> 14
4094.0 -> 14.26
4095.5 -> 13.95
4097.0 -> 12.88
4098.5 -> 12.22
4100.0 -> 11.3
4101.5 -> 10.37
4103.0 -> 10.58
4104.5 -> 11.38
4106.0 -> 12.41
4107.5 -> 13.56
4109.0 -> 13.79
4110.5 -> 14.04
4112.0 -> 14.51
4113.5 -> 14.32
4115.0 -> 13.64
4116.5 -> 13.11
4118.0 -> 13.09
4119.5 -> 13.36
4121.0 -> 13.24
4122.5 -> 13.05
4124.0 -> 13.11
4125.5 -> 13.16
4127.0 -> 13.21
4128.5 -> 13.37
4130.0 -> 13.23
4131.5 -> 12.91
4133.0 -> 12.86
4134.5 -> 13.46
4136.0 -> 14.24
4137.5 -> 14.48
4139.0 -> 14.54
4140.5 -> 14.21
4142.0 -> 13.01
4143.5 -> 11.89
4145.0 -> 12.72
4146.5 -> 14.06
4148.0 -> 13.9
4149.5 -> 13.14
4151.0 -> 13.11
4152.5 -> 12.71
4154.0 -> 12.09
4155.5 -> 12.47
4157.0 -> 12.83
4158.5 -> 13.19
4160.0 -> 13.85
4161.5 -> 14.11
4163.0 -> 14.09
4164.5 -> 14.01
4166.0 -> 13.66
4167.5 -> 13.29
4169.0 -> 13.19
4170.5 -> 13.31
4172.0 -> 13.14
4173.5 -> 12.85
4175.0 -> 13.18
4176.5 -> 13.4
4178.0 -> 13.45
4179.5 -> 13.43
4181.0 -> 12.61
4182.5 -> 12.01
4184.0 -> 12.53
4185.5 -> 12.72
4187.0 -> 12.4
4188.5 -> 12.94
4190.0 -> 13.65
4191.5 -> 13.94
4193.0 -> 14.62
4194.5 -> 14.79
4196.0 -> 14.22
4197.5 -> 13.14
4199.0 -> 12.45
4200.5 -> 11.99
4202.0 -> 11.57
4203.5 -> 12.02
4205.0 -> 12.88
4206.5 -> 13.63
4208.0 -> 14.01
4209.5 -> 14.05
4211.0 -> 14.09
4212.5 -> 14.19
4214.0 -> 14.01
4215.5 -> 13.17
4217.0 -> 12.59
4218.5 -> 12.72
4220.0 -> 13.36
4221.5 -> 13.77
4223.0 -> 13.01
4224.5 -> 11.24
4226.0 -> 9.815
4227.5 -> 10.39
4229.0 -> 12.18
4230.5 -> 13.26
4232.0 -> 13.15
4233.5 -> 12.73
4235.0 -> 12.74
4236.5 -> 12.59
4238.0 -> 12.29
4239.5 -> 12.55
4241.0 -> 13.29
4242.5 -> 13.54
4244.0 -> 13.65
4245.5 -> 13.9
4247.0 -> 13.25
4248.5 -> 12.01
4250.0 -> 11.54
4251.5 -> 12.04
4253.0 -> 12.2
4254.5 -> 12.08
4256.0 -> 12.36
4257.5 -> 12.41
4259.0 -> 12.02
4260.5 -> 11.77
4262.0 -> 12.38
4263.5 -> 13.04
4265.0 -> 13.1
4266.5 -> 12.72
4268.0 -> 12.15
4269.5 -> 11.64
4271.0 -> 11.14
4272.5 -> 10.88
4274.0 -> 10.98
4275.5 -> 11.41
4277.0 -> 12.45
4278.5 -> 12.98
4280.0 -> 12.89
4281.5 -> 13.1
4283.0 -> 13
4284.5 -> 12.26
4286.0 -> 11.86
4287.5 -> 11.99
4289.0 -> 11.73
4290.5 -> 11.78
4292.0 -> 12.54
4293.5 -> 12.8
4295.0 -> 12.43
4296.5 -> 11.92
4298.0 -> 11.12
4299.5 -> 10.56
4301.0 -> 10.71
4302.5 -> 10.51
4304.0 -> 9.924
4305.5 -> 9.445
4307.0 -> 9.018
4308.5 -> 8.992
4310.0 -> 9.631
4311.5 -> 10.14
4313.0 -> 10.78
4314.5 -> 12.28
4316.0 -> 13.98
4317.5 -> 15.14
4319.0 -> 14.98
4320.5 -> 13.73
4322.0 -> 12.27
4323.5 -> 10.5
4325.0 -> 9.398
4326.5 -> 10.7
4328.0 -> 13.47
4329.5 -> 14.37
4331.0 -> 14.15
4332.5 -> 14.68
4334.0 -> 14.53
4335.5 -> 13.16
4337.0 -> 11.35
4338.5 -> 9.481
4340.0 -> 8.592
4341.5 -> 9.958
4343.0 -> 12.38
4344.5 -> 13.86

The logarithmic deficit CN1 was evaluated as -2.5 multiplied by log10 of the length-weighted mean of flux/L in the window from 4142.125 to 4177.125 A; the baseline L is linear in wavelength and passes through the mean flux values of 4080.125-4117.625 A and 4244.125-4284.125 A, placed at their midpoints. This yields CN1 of -0.03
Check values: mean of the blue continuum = 13.2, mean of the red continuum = 12.3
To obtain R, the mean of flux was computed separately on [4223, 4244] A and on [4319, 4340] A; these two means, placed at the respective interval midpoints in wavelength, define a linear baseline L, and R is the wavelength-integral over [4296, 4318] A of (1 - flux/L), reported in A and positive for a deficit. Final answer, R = 2.7 A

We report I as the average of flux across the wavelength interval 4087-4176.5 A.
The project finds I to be 13.3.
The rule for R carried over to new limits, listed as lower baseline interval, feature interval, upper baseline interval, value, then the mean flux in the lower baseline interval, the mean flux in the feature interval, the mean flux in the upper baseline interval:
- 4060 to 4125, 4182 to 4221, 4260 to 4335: -2.2 A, 13.1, 13.2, 12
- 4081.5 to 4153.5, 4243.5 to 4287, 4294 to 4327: -2.0 A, 13.3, 12.3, 11.3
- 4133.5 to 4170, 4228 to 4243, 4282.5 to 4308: -0.7 A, 13.4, 12.8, 11.3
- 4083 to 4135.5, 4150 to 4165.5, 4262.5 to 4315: -0.6 A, 13.2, 13.3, 11.5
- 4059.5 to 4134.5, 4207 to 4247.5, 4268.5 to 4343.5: -2.2 A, 13.1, 12.9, 11.8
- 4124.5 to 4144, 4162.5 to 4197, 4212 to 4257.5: -0.7 A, 13.4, 13.4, 12.6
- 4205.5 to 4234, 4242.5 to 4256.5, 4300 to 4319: -0.4 A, 12.9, 12.6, 11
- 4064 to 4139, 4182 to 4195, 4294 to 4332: -0.7 A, 13.2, 13.3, 11.6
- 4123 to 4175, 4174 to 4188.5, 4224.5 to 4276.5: 0.1 A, 13.3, 12.9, 12.3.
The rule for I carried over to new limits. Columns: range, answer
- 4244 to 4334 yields 12.1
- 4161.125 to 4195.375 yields 13.4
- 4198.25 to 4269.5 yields 12.7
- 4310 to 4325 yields 12.3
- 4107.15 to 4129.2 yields 13.5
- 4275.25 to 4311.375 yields 11.4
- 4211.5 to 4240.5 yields 12.6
